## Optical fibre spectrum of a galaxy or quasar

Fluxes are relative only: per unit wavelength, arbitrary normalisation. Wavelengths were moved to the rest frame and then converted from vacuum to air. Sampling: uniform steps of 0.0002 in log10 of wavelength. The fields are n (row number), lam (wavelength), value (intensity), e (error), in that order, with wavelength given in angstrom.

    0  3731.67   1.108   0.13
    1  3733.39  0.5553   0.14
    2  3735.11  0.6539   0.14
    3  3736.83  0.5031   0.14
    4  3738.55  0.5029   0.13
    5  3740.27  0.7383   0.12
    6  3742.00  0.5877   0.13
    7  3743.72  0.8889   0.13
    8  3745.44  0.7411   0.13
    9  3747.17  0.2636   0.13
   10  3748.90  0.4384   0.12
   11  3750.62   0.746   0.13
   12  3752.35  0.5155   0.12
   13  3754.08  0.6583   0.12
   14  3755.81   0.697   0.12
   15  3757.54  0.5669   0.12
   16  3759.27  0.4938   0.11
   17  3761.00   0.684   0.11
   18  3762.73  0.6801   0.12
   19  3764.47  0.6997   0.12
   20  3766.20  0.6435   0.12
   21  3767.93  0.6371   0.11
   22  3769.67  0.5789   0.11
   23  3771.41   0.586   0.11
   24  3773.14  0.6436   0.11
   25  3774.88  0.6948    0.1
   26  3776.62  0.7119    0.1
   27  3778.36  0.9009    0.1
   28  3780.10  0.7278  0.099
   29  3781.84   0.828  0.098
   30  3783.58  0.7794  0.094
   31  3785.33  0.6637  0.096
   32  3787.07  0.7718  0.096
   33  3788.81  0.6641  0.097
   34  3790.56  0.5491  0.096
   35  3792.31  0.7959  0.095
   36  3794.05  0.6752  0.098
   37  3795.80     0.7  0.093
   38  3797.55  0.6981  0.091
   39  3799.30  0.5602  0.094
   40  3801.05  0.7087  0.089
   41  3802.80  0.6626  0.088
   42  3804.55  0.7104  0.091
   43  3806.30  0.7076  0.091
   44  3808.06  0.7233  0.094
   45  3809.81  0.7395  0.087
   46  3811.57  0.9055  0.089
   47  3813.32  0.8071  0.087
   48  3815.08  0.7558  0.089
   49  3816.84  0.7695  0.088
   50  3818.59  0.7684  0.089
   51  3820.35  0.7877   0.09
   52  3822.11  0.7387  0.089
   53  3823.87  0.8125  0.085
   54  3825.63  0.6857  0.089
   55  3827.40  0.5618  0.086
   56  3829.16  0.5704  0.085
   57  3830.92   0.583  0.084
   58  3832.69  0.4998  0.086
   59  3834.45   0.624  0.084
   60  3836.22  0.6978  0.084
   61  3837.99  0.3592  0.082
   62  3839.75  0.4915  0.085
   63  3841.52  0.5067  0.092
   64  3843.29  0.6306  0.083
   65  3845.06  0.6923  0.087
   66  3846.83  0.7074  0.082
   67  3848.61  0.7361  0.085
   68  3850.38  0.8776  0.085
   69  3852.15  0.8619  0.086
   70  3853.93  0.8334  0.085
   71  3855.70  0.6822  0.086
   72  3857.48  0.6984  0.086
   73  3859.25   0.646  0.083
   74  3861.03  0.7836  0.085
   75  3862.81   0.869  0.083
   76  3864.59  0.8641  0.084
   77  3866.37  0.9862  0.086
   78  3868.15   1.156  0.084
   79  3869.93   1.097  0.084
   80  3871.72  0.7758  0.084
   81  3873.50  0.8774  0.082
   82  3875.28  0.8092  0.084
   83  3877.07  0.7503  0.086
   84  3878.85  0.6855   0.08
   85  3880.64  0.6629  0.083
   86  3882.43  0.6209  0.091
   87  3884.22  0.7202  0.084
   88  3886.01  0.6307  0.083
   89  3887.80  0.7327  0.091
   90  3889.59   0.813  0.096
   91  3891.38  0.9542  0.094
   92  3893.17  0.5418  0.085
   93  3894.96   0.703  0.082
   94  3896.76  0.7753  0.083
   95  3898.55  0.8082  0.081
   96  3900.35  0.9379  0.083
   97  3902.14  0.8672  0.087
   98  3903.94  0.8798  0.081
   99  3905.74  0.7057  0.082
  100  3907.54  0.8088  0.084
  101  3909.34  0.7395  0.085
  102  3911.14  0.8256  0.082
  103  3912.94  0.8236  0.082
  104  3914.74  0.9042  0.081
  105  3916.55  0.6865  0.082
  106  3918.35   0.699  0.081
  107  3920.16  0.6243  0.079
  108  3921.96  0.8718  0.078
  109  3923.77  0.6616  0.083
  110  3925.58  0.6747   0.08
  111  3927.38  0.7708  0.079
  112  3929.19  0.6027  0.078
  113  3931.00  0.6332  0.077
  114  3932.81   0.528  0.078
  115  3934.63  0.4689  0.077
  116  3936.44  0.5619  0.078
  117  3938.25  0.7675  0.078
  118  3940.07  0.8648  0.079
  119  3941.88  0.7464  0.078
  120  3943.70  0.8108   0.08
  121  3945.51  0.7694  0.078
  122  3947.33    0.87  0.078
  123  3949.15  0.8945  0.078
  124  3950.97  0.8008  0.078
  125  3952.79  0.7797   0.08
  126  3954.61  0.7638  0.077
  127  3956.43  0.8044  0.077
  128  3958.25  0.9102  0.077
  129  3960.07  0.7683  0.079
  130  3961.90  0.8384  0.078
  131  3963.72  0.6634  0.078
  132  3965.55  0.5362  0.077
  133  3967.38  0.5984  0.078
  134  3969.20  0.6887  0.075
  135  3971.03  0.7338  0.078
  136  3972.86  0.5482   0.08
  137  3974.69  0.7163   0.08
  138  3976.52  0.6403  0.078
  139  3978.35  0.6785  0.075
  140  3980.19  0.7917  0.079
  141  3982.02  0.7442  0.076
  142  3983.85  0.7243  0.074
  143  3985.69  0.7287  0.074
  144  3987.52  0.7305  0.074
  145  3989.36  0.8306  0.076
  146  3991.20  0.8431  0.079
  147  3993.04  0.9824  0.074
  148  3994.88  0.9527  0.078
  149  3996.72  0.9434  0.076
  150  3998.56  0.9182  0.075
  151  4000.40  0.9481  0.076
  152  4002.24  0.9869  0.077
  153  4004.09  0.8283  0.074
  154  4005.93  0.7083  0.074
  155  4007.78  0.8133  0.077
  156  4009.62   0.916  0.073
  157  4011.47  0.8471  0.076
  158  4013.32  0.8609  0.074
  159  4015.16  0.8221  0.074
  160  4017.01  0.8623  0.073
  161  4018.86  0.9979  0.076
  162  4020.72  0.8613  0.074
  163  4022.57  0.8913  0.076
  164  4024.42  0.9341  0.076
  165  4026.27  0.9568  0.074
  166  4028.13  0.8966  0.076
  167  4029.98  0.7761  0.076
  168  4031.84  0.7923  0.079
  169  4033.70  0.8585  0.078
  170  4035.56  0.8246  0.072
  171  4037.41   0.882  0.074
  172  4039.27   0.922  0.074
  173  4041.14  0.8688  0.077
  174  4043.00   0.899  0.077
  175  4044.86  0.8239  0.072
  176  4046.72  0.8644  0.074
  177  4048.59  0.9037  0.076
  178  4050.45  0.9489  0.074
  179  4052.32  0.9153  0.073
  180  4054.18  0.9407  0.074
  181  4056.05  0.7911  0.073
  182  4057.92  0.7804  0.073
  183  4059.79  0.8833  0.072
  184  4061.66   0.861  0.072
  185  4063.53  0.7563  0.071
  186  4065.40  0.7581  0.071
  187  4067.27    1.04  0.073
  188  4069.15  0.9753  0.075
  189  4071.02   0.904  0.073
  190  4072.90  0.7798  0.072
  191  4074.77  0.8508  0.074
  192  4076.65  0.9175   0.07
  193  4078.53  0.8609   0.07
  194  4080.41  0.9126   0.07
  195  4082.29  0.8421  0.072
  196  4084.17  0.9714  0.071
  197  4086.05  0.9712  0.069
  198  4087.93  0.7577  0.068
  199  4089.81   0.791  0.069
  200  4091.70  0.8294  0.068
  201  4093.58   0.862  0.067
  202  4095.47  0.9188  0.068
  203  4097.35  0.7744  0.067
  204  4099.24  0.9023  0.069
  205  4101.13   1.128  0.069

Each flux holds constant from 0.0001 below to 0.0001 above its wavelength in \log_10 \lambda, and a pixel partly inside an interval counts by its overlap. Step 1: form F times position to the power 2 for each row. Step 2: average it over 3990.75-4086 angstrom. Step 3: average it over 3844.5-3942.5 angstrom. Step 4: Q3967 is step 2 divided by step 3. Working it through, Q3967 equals 1.2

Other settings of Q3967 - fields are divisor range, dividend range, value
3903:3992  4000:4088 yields 1.25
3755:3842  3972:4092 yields 1.42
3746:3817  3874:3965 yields 1.19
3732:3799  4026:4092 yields 1.54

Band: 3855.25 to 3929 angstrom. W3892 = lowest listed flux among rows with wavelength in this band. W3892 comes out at 0.5418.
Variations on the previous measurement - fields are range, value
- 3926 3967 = 0.4689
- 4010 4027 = 0.8221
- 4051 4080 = 0.7563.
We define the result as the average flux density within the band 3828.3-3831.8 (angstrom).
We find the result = 0.577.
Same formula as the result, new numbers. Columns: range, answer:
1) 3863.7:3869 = 1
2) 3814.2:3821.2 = 0.771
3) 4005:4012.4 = 0.821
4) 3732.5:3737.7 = 0.574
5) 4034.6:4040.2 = 0.877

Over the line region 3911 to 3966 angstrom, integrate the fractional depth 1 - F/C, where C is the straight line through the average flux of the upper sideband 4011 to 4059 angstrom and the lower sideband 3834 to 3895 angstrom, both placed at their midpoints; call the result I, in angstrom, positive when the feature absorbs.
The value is 4.25 angstrom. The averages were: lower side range 0.747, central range 0.74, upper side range 0.874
